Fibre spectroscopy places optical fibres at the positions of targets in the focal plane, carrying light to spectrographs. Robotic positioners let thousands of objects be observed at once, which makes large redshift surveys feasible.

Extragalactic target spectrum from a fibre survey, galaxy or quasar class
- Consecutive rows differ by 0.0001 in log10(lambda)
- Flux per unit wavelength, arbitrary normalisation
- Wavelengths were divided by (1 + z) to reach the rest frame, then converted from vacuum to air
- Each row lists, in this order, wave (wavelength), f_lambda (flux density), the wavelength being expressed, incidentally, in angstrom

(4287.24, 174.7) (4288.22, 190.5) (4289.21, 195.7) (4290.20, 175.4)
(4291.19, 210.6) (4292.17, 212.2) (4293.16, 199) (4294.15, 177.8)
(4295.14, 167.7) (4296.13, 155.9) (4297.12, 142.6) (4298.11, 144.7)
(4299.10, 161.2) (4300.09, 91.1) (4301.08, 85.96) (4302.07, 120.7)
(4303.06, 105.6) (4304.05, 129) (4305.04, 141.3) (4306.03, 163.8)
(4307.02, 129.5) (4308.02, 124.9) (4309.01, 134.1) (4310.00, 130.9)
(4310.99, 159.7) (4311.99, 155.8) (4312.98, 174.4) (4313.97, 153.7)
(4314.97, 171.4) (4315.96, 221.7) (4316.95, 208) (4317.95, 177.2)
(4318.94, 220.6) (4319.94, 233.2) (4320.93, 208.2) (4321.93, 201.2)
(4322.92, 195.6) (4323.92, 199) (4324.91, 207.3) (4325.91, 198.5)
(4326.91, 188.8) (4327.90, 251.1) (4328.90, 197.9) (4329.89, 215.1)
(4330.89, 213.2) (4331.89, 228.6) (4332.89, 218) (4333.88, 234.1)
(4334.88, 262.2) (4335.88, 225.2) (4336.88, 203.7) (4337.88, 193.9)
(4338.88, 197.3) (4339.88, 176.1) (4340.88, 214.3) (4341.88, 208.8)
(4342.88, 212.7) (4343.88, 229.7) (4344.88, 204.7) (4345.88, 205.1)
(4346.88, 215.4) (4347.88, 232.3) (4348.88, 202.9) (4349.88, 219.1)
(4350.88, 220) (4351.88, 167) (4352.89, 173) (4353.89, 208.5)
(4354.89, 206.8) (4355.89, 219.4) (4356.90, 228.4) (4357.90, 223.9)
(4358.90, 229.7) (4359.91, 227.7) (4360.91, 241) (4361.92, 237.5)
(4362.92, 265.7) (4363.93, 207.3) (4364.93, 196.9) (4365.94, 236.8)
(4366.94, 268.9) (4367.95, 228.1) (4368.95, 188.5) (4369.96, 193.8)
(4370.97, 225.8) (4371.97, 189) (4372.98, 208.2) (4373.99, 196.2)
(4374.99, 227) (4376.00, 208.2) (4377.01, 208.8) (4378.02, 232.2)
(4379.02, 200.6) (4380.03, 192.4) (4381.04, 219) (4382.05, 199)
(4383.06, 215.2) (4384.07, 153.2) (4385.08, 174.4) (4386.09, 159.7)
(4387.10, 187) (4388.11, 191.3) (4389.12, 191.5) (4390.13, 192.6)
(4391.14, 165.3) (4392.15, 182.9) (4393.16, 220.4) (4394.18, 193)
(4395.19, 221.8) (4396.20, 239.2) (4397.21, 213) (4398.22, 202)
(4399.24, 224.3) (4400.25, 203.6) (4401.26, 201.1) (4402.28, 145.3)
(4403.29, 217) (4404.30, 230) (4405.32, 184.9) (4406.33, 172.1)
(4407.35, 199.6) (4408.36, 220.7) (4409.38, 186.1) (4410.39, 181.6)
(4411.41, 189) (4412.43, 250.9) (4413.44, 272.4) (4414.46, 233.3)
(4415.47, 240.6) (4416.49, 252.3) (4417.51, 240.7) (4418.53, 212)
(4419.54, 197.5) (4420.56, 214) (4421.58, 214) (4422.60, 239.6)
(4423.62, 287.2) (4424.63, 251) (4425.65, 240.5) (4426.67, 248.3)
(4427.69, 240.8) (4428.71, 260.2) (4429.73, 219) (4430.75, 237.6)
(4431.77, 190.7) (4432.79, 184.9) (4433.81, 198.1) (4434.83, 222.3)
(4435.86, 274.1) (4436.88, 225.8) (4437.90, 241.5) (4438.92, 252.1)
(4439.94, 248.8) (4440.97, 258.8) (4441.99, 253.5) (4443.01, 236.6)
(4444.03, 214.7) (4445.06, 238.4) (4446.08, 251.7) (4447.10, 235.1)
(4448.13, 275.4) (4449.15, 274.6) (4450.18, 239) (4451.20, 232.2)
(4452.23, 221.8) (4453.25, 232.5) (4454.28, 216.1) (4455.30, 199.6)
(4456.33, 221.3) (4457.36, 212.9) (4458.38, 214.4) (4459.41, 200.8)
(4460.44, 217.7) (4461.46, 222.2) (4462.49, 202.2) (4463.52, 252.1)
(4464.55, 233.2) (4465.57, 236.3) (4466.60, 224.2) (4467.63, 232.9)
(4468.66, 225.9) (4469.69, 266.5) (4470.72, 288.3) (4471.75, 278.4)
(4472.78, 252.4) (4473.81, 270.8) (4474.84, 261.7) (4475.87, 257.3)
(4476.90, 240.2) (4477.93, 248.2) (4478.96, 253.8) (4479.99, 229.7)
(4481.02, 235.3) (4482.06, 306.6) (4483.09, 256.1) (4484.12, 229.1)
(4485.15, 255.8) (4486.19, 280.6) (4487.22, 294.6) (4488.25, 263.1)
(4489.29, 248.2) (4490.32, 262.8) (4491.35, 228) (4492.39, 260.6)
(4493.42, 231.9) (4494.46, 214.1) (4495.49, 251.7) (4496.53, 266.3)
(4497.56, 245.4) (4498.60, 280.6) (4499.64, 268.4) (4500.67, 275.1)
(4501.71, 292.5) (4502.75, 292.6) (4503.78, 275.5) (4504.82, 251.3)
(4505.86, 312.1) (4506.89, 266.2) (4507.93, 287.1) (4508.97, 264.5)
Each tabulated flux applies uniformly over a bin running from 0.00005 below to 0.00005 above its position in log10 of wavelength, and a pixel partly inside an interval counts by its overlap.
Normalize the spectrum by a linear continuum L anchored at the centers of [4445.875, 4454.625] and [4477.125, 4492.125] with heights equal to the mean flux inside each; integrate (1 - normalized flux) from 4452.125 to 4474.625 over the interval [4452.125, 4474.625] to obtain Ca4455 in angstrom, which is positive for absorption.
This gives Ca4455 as 1.3 angstrom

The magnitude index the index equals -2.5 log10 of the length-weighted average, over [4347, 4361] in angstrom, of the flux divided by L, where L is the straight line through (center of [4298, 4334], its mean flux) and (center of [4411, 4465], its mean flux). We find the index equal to -0.11 mag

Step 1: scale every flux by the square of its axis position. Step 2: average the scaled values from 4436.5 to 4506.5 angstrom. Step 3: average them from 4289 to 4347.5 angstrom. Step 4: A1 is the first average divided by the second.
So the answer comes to 1.4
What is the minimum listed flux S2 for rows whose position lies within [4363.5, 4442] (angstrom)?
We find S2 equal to 145.3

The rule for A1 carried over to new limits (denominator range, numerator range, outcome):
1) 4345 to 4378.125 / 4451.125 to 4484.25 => 1.16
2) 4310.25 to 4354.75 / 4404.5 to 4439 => 1.15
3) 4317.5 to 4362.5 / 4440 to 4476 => 1.18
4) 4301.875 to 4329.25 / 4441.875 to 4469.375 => 1.40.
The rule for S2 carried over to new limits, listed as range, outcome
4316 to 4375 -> 167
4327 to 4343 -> 176.1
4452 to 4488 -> 199.6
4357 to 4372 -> 188.5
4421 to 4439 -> 184.9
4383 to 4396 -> 153.2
